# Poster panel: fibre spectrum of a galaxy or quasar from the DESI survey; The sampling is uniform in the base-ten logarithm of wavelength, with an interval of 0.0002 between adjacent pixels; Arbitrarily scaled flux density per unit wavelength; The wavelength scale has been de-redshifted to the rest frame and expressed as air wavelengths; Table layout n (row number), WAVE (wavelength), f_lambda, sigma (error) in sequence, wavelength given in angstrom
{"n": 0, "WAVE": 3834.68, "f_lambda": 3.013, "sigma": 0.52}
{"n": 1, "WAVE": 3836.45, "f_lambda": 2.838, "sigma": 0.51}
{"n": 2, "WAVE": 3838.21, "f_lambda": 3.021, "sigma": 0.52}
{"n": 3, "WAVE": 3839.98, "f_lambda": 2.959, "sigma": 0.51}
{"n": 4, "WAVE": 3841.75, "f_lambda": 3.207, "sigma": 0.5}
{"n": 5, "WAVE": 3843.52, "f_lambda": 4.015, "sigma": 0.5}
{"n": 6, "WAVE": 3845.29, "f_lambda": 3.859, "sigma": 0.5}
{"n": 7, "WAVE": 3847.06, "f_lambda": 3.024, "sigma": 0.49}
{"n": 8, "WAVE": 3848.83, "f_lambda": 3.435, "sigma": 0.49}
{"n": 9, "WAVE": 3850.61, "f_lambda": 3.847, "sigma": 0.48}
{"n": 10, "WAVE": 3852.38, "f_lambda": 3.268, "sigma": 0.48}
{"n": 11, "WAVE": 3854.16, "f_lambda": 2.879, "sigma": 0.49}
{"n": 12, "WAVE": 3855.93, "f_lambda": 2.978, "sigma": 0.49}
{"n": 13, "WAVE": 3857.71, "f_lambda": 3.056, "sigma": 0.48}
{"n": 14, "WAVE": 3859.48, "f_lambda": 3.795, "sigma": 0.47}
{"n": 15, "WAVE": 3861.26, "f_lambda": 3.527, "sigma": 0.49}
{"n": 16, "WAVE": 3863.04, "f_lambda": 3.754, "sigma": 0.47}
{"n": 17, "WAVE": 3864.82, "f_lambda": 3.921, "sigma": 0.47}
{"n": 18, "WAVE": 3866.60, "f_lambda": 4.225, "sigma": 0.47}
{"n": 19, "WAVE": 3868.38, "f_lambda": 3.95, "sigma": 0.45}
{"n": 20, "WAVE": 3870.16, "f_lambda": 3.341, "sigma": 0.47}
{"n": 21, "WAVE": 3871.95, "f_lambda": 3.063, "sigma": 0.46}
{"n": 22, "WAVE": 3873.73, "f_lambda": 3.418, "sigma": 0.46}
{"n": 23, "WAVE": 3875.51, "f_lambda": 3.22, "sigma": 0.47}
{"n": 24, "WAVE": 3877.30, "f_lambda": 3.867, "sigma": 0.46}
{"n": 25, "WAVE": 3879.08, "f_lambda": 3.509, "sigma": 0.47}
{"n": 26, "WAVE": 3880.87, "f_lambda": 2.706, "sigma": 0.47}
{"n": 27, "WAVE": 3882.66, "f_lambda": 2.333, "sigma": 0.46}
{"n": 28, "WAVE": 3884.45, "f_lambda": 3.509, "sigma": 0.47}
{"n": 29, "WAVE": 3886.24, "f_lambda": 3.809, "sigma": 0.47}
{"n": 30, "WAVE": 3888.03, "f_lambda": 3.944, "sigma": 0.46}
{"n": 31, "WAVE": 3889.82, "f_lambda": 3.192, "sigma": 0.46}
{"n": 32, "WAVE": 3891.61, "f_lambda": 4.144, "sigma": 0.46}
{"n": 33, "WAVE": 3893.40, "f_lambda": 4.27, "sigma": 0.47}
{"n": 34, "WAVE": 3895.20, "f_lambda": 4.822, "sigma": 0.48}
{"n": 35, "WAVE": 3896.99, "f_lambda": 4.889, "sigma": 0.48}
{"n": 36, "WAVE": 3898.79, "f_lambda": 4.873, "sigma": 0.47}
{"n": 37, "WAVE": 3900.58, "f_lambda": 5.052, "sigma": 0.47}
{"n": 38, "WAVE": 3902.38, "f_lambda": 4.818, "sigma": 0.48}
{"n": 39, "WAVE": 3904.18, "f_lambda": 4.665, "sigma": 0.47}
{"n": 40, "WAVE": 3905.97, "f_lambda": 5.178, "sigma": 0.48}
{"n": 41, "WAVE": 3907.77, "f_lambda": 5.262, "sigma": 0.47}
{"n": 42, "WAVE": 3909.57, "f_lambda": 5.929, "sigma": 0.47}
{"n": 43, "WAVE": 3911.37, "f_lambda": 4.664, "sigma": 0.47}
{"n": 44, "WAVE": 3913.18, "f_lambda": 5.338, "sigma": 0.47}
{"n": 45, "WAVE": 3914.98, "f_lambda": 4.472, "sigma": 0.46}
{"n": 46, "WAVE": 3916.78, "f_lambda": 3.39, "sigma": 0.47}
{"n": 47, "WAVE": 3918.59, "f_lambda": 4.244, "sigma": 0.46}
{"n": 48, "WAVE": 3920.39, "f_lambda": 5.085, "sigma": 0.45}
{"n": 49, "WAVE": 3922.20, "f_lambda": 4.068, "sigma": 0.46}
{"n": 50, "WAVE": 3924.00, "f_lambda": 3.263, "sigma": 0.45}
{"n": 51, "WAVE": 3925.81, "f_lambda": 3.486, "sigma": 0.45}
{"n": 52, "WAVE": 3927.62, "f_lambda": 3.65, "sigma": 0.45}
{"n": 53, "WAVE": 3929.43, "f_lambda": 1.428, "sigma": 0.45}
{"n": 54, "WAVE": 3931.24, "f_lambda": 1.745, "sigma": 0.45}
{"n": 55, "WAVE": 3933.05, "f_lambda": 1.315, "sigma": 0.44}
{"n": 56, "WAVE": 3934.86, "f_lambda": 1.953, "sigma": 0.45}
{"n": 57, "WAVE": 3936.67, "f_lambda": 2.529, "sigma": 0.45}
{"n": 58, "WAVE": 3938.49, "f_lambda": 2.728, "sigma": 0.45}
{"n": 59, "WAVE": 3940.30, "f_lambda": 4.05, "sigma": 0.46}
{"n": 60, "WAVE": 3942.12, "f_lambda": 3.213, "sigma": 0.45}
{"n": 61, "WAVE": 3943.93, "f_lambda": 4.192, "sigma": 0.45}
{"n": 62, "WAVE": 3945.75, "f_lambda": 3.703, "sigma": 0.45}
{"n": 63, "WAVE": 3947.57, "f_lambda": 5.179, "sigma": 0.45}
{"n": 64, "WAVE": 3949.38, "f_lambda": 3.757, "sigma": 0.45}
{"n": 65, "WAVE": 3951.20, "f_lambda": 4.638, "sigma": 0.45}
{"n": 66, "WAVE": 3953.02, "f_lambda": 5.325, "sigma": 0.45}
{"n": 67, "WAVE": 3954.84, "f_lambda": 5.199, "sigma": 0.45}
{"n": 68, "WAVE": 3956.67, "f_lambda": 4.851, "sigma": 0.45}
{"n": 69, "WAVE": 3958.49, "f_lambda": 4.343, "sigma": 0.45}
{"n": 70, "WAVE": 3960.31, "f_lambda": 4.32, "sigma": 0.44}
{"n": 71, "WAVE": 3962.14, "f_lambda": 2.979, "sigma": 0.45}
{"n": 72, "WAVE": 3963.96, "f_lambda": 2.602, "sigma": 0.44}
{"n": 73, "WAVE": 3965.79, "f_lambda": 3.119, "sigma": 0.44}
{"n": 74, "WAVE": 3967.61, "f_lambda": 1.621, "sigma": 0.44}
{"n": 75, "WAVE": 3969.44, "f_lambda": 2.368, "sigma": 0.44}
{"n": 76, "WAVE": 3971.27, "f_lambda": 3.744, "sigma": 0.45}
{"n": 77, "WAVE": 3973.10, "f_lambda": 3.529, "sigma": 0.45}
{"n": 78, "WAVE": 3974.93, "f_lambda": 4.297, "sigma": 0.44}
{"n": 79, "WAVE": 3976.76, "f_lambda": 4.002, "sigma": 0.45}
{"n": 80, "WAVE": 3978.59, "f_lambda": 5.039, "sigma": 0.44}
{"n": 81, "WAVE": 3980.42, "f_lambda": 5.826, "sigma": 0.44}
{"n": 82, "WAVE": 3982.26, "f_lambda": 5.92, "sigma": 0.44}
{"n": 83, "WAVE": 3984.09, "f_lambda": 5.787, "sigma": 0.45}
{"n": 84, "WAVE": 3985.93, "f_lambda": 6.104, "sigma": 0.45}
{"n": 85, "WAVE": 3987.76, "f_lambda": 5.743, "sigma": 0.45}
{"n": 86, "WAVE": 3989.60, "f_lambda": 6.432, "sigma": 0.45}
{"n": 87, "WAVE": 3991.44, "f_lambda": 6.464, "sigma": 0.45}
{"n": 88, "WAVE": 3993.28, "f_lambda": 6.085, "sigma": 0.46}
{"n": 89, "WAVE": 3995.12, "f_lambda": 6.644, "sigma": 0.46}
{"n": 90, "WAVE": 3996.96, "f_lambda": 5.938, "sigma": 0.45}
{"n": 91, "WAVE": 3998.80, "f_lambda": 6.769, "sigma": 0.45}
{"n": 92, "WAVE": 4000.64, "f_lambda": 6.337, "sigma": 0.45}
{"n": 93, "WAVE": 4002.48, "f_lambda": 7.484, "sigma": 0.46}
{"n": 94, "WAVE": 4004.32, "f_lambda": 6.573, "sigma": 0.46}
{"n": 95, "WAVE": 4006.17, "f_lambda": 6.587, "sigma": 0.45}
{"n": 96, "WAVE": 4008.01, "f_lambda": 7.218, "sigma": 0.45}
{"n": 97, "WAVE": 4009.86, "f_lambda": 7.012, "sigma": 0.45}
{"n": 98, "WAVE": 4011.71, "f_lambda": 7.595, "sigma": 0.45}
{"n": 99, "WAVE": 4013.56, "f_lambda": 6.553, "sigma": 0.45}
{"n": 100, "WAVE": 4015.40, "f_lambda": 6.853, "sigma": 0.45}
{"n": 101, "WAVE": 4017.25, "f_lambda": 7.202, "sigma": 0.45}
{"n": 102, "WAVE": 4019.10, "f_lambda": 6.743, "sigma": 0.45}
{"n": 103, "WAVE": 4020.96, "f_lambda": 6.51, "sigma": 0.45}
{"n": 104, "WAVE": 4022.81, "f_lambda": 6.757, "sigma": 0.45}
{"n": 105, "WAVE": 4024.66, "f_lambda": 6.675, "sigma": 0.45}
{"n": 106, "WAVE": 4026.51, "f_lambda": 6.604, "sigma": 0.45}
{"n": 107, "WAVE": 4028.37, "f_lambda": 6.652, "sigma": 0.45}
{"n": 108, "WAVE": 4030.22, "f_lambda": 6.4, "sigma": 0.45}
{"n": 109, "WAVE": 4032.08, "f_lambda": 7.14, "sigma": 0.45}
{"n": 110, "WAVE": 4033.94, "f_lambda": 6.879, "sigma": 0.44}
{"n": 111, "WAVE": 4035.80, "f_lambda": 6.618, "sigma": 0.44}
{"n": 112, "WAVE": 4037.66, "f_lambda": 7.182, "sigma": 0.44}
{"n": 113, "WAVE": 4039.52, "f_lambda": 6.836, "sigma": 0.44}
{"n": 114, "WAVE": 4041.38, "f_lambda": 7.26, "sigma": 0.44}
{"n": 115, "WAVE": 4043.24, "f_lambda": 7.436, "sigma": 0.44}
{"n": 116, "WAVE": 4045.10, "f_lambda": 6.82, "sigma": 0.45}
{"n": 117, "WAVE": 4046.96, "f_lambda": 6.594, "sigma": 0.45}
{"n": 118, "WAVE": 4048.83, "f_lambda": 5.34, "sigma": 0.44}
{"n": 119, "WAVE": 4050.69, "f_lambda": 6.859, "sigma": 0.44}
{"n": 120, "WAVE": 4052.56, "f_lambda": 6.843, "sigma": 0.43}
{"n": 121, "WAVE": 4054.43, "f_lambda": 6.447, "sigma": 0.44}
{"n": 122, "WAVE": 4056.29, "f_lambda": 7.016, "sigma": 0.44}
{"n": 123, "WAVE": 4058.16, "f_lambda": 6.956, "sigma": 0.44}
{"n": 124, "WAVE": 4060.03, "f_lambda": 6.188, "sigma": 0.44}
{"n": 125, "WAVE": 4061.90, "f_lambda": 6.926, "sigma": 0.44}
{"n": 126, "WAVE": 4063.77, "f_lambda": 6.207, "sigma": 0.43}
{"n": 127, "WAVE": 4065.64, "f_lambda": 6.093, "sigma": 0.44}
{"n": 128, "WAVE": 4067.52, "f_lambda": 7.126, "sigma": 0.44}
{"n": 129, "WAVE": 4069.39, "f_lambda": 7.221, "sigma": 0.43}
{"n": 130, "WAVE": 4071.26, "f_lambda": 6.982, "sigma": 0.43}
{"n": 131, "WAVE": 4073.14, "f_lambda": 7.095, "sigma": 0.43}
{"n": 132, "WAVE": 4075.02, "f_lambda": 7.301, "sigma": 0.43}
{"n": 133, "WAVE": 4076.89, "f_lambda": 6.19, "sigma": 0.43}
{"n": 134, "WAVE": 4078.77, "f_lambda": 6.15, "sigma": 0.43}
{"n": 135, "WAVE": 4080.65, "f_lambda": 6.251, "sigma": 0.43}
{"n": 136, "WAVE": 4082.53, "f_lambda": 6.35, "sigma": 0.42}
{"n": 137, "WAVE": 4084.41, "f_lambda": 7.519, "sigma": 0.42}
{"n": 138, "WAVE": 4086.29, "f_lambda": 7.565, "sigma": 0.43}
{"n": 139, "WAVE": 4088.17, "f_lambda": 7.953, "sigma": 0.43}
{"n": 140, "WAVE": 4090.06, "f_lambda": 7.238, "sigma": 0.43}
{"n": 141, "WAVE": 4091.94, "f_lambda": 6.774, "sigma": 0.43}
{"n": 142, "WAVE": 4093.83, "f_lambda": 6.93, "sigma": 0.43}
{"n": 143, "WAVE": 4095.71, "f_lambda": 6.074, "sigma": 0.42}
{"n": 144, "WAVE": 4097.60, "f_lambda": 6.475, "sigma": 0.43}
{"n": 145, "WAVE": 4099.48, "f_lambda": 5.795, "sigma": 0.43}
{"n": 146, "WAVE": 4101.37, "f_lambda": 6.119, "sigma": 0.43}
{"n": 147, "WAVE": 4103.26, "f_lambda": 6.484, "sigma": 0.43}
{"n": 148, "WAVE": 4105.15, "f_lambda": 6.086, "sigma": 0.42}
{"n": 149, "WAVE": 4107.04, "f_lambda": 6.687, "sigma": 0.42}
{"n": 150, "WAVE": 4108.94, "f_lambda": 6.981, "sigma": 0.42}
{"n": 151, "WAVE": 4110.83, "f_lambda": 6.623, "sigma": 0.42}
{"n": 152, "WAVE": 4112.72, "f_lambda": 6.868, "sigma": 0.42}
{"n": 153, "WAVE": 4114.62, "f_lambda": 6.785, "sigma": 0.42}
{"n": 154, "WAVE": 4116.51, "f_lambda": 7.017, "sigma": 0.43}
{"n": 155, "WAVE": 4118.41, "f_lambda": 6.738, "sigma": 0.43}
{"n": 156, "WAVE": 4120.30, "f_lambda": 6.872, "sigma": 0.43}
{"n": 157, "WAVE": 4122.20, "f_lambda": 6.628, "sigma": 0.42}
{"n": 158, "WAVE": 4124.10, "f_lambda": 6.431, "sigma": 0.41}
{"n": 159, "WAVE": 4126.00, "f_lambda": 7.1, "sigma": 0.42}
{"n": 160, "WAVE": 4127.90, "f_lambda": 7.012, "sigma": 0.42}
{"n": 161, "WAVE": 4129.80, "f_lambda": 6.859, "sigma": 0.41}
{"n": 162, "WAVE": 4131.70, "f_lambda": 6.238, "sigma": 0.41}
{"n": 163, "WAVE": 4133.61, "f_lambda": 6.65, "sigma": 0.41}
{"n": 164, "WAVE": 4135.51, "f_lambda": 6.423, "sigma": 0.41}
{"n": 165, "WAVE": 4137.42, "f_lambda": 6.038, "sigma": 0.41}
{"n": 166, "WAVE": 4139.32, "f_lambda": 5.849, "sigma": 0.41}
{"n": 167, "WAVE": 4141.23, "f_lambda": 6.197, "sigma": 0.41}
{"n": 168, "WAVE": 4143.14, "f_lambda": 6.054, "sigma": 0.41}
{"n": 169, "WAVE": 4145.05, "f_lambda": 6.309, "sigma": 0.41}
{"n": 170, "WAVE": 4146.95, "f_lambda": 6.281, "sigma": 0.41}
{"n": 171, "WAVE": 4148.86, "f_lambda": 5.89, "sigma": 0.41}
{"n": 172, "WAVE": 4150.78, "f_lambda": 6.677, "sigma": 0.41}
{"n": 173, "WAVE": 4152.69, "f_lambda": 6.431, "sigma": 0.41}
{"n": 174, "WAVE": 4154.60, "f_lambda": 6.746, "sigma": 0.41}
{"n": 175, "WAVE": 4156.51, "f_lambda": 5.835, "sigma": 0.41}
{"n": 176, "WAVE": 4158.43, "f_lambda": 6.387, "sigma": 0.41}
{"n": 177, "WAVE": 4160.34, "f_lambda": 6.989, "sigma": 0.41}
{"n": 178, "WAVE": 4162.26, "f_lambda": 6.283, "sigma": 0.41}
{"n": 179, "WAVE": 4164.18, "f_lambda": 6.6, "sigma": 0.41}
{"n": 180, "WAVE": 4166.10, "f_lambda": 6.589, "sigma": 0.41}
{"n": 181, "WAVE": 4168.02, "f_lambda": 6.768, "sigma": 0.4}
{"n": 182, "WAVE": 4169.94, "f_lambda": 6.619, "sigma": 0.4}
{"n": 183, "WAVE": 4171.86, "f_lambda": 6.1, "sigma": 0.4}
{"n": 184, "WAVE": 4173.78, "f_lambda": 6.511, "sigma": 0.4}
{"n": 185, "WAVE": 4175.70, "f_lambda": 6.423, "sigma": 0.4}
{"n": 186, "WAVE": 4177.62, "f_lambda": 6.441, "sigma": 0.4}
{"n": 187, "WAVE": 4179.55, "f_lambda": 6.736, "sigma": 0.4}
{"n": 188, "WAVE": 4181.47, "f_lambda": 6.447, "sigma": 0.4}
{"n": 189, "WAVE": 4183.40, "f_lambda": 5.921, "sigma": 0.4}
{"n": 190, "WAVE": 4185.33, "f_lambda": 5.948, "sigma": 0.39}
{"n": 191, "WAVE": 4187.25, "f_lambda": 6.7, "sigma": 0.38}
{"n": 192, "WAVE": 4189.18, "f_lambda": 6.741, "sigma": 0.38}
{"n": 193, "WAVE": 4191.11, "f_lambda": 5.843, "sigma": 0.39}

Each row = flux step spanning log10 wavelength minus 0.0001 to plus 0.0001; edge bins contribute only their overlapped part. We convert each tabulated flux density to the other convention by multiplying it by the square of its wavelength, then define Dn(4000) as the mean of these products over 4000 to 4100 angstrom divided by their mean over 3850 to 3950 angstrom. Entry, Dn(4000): 1.95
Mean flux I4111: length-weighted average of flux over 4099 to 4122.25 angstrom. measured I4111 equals 6.61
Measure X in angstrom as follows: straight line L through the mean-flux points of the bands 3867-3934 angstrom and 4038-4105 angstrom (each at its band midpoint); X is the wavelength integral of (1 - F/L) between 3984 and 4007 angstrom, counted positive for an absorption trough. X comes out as -3.93 angstrom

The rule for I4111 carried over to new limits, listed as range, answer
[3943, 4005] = 4.91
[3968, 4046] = 6.23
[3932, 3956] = 3.68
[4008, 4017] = 7.04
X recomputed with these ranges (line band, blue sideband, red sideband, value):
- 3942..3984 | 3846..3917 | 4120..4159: 5.3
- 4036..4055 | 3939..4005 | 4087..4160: -3.7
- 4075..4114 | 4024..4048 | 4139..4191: -0.2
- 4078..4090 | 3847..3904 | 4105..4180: -2.2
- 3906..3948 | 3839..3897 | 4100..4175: 4.7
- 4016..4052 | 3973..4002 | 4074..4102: -3.2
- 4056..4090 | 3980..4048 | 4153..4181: -1.3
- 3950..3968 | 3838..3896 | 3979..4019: 5.2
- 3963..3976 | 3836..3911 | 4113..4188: 4.6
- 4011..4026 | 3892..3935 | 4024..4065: -1.6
